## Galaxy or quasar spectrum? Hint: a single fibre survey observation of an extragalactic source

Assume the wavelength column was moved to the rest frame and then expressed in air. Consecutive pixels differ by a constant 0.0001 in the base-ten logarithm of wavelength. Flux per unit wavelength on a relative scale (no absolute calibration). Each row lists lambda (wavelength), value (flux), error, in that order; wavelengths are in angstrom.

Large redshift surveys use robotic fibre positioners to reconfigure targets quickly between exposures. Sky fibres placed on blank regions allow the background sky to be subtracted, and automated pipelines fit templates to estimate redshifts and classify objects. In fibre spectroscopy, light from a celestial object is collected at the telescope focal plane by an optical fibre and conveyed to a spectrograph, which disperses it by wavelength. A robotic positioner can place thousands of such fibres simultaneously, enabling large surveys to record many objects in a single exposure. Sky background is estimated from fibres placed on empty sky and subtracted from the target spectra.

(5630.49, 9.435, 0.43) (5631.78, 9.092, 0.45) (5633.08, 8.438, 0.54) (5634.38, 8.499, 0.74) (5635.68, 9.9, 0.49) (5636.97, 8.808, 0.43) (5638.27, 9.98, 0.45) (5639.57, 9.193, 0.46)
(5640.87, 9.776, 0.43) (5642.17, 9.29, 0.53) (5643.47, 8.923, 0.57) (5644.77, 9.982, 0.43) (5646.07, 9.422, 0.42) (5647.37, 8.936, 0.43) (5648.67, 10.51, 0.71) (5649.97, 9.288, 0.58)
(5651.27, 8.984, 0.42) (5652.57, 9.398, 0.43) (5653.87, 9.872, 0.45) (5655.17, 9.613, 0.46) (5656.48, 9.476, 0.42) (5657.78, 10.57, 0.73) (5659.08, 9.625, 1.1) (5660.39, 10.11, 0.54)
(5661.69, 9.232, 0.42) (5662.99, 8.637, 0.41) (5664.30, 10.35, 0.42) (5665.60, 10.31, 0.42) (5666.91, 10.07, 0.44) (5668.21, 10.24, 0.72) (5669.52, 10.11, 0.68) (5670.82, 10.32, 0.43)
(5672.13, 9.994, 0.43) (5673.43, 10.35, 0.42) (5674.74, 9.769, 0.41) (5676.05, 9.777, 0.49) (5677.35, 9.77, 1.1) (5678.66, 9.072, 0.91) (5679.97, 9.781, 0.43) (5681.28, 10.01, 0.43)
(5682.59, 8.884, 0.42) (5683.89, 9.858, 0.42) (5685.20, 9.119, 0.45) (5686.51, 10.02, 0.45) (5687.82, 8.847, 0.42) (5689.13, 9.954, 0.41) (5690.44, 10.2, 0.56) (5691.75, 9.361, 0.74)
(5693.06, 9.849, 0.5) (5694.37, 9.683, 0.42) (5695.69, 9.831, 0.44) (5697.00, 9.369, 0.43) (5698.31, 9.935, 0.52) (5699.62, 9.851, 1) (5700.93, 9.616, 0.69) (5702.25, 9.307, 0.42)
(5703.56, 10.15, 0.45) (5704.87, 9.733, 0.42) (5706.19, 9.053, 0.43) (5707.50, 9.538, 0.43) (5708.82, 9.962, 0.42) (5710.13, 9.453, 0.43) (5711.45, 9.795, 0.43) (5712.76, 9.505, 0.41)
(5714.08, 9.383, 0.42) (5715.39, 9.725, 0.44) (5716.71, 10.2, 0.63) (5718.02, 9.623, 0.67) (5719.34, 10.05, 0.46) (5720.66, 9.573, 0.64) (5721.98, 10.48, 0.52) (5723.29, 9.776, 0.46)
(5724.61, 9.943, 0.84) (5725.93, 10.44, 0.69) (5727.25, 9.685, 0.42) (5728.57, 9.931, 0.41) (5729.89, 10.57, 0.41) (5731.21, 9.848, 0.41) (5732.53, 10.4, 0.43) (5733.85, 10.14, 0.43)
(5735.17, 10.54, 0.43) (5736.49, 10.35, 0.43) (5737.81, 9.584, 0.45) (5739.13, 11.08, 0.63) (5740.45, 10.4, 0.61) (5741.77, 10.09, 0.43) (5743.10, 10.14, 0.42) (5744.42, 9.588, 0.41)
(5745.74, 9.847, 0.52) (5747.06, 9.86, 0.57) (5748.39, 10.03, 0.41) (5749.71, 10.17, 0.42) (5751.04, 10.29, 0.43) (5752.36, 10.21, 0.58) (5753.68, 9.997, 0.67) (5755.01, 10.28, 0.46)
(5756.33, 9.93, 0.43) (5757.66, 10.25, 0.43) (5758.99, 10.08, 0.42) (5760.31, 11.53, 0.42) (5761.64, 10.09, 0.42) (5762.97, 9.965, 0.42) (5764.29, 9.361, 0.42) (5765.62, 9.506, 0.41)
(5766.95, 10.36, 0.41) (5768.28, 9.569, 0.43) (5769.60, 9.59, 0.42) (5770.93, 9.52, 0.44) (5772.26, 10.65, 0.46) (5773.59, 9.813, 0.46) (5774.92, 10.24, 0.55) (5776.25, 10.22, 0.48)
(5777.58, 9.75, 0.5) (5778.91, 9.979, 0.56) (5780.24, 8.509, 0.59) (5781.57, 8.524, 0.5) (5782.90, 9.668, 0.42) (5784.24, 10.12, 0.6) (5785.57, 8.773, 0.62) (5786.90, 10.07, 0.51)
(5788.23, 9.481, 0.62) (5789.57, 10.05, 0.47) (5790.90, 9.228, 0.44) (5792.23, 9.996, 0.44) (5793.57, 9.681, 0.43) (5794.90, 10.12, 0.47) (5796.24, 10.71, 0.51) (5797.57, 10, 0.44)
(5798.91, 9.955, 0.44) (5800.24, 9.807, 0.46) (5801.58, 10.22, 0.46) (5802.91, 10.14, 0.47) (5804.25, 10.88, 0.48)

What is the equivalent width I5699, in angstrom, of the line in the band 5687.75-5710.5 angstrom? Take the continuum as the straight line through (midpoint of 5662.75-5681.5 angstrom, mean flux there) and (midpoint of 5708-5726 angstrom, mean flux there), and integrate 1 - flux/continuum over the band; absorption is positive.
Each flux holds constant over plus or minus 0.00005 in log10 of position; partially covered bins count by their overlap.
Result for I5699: 0.4 angstrom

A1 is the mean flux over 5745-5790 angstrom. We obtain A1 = 9.89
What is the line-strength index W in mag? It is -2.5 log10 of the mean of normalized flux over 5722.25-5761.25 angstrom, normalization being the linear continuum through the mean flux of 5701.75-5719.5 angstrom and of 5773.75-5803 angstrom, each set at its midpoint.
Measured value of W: -0.05 mag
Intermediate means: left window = 9.67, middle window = 10.2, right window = 9.78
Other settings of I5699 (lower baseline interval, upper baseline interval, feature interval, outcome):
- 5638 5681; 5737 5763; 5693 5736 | 0.6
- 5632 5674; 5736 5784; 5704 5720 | 0.2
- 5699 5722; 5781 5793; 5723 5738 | -0.7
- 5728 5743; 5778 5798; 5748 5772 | -0.2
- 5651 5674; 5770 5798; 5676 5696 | 0.5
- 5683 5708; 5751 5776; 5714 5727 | -0.2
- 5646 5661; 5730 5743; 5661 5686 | 0.1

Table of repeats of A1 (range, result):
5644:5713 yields 9.71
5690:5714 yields 9.66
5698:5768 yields 9.98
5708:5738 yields 9.96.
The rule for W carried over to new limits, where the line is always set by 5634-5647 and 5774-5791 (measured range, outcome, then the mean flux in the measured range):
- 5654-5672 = -0.05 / 9.9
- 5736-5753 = -0.06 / 10.1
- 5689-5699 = -0.03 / 9.76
